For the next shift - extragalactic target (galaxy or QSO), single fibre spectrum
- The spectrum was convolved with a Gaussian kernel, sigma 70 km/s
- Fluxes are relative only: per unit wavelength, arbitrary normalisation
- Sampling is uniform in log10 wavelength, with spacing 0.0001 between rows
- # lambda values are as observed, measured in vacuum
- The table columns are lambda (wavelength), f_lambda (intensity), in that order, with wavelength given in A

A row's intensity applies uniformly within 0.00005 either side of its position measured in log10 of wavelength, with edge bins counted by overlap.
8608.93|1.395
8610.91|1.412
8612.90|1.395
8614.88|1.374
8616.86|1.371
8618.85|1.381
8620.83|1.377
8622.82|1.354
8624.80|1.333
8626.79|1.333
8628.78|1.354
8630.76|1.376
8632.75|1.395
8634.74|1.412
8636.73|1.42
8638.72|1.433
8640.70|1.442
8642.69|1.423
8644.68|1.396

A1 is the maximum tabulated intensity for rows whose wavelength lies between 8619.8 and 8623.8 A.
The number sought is 1.377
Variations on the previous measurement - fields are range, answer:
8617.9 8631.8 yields 1.381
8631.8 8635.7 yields 1.412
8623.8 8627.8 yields 1.333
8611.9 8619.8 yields 1.395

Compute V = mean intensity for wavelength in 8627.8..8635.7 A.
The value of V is 1.38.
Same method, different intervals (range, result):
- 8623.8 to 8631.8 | 1.35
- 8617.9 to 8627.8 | 1.36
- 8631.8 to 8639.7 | 1.41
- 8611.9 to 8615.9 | 1.38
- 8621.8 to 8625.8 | 1.34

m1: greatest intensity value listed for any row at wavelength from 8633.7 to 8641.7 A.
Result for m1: 1.442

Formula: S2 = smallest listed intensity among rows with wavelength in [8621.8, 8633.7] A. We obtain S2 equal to 1.333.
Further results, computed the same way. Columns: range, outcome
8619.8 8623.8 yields 1.354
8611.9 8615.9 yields 1.374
